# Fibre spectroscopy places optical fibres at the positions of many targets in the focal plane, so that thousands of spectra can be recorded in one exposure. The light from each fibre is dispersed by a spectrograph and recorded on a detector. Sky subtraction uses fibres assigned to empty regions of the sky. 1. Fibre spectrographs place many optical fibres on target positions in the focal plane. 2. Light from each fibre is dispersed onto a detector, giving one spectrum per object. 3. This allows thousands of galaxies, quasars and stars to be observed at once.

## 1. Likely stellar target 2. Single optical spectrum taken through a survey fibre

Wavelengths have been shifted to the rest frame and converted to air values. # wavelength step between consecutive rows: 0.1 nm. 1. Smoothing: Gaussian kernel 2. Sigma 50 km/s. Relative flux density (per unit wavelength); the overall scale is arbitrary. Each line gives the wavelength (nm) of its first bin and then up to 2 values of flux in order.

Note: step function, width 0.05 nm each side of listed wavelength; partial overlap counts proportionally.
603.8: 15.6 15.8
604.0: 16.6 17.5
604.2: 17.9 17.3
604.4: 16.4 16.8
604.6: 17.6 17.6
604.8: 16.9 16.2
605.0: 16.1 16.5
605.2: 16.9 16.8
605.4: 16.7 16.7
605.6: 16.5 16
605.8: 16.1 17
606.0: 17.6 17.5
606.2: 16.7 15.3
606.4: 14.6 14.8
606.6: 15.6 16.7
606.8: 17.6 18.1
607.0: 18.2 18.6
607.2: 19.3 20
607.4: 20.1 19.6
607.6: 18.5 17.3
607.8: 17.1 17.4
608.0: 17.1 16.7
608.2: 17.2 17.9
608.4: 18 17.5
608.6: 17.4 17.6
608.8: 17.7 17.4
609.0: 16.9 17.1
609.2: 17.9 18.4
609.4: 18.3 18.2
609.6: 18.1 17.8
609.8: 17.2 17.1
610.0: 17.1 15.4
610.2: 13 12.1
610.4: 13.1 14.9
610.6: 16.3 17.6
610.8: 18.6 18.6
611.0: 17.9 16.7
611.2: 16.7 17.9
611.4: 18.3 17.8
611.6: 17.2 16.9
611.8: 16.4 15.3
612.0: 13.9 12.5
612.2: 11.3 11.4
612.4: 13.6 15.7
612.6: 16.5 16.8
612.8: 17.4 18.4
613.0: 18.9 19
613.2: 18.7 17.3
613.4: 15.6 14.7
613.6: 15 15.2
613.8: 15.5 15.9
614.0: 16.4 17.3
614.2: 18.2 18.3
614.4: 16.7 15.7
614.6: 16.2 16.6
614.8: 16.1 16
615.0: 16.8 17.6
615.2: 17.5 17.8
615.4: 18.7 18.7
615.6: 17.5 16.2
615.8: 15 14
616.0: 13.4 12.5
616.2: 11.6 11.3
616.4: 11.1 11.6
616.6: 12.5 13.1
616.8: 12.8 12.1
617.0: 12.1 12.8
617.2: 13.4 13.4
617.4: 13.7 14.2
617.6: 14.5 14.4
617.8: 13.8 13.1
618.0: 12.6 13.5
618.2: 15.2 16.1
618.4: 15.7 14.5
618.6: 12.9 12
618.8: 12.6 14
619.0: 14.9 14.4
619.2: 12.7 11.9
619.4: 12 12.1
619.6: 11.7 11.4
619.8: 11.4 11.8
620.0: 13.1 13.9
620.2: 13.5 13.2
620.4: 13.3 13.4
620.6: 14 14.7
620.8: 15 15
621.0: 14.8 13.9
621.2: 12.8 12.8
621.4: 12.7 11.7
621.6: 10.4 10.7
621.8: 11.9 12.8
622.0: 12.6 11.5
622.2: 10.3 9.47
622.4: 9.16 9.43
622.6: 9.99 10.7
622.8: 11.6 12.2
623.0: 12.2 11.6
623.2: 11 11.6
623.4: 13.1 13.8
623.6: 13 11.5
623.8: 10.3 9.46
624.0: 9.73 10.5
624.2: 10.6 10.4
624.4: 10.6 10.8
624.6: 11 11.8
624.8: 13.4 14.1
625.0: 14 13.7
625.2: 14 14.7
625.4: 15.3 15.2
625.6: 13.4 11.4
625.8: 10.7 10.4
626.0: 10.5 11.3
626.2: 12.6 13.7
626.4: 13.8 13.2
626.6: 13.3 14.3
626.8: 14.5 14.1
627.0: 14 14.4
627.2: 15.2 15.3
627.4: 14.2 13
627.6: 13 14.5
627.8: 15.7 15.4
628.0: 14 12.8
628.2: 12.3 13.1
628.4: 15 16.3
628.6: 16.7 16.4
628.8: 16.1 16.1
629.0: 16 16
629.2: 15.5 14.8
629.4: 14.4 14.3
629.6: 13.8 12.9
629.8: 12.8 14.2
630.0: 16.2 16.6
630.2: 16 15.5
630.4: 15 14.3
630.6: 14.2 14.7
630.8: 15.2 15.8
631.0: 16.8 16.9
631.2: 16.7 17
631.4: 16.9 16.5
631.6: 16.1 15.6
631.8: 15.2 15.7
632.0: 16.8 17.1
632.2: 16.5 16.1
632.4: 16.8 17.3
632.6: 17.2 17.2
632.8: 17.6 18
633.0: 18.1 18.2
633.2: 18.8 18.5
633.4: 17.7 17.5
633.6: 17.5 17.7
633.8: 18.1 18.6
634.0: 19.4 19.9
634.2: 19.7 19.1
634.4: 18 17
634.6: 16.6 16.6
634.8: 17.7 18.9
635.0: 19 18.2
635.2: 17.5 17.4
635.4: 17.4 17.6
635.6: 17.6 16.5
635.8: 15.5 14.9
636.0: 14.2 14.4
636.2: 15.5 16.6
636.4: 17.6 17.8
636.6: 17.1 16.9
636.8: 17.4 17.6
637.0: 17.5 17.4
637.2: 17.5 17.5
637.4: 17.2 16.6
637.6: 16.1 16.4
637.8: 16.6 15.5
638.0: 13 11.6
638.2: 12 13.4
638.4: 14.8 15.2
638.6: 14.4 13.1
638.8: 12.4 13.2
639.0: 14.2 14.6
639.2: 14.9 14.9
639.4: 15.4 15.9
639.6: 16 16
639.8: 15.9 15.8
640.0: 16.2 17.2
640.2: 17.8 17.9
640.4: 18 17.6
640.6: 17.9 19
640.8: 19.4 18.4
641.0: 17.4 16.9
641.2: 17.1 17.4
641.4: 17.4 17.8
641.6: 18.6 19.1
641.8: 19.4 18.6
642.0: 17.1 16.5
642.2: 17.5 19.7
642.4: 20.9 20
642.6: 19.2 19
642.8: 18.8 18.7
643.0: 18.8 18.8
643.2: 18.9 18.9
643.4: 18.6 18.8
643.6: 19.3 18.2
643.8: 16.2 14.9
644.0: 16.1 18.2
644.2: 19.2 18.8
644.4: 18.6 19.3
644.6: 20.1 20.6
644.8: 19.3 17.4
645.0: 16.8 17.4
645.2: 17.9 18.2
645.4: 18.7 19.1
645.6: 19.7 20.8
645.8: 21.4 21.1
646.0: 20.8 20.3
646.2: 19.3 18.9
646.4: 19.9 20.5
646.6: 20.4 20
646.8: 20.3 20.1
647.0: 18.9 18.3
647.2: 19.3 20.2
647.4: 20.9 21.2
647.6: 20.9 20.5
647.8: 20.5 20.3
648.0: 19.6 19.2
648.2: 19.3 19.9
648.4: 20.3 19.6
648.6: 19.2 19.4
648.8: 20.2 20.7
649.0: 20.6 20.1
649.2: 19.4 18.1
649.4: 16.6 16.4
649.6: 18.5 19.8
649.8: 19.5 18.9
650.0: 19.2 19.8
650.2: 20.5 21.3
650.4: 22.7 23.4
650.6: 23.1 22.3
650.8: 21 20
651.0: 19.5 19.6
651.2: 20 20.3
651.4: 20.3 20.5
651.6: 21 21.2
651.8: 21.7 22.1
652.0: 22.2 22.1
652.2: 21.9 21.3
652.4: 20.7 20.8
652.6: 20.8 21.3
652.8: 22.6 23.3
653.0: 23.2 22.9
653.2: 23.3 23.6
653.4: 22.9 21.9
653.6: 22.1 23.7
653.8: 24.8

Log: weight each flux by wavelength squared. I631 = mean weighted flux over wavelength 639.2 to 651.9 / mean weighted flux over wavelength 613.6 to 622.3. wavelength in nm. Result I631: 1.49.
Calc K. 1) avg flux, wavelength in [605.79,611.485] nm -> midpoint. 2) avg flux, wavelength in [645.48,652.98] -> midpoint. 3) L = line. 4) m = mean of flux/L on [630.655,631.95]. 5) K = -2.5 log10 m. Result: 0.18 mag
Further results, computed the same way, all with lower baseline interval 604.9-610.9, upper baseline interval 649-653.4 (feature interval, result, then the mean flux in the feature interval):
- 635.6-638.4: 0.22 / 15.9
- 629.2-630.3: 0.28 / 14.7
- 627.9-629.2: 0.24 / 15.1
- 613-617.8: 0.16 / 15.2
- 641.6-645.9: 0.09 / 18.7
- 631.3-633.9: 0.12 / 17.2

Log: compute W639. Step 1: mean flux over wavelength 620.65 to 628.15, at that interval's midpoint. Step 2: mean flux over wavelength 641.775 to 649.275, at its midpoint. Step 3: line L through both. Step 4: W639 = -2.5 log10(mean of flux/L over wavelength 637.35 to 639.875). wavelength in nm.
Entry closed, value 0.156 mag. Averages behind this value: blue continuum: 12.6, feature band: 14.8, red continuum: 19.3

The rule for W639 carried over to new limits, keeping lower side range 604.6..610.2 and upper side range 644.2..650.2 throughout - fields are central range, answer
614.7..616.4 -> 0.14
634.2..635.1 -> 0.05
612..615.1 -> 0.10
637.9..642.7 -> 0.16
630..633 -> 0.15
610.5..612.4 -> 0.09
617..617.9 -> 0.29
